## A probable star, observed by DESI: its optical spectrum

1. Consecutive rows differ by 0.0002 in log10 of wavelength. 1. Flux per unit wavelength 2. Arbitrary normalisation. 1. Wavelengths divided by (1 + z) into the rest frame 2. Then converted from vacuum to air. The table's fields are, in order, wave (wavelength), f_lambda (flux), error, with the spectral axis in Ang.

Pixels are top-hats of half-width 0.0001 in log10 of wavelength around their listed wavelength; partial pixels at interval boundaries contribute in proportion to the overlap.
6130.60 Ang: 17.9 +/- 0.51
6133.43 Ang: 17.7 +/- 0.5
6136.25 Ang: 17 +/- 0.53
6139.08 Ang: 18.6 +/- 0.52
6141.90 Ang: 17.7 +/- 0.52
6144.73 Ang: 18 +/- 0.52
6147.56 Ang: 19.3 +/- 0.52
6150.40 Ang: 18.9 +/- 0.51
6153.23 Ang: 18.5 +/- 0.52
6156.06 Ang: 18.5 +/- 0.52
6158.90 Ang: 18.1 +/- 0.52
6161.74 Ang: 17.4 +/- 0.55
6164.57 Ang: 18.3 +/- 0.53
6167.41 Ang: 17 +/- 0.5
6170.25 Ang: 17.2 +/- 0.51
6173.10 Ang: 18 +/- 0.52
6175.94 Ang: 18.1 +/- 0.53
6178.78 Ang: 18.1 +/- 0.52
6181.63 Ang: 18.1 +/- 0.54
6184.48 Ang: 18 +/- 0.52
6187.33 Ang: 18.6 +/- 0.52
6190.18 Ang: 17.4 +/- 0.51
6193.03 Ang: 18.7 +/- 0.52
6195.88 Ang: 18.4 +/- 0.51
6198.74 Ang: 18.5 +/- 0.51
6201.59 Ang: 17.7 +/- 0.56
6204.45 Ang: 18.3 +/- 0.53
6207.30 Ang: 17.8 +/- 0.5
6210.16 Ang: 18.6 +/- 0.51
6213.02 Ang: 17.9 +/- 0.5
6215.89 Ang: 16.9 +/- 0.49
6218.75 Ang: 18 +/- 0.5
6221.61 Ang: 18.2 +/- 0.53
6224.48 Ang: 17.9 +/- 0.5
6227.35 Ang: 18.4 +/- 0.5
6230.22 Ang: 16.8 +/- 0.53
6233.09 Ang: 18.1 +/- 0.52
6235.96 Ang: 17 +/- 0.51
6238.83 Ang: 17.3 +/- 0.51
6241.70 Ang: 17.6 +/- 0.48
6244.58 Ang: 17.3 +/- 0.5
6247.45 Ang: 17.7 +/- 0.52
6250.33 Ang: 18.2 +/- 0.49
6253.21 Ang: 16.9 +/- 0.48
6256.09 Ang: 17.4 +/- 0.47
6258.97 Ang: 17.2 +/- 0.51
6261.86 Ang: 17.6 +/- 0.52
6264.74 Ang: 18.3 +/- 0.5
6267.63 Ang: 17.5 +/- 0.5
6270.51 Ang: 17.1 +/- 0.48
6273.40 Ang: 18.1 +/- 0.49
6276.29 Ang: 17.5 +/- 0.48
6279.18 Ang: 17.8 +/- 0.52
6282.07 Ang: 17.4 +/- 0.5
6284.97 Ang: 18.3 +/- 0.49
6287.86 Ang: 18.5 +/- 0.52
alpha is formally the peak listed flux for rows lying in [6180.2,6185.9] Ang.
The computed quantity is 18.1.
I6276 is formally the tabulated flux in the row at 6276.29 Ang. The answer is 17.5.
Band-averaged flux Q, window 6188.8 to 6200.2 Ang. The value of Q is 18.3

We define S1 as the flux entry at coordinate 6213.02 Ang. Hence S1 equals 17.9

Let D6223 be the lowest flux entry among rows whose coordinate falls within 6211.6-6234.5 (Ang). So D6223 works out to 16.8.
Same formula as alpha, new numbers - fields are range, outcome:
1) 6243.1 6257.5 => 18.2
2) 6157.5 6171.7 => 18.3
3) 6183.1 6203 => 18.7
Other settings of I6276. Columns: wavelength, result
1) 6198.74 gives 18.5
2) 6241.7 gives 17.6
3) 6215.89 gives 16.9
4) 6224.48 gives 17.9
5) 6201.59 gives 17.7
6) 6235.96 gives 17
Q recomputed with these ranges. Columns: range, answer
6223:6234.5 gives 17.8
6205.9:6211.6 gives 18.2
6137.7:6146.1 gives 18.1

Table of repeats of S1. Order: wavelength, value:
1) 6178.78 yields 18.1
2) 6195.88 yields 18.4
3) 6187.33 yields 18.6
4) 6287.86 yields 18.5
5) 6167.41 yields 17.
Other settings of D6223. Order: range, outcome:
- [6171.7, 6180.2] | 18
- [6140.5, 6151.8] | 17.7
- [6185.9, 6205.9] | 17.4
